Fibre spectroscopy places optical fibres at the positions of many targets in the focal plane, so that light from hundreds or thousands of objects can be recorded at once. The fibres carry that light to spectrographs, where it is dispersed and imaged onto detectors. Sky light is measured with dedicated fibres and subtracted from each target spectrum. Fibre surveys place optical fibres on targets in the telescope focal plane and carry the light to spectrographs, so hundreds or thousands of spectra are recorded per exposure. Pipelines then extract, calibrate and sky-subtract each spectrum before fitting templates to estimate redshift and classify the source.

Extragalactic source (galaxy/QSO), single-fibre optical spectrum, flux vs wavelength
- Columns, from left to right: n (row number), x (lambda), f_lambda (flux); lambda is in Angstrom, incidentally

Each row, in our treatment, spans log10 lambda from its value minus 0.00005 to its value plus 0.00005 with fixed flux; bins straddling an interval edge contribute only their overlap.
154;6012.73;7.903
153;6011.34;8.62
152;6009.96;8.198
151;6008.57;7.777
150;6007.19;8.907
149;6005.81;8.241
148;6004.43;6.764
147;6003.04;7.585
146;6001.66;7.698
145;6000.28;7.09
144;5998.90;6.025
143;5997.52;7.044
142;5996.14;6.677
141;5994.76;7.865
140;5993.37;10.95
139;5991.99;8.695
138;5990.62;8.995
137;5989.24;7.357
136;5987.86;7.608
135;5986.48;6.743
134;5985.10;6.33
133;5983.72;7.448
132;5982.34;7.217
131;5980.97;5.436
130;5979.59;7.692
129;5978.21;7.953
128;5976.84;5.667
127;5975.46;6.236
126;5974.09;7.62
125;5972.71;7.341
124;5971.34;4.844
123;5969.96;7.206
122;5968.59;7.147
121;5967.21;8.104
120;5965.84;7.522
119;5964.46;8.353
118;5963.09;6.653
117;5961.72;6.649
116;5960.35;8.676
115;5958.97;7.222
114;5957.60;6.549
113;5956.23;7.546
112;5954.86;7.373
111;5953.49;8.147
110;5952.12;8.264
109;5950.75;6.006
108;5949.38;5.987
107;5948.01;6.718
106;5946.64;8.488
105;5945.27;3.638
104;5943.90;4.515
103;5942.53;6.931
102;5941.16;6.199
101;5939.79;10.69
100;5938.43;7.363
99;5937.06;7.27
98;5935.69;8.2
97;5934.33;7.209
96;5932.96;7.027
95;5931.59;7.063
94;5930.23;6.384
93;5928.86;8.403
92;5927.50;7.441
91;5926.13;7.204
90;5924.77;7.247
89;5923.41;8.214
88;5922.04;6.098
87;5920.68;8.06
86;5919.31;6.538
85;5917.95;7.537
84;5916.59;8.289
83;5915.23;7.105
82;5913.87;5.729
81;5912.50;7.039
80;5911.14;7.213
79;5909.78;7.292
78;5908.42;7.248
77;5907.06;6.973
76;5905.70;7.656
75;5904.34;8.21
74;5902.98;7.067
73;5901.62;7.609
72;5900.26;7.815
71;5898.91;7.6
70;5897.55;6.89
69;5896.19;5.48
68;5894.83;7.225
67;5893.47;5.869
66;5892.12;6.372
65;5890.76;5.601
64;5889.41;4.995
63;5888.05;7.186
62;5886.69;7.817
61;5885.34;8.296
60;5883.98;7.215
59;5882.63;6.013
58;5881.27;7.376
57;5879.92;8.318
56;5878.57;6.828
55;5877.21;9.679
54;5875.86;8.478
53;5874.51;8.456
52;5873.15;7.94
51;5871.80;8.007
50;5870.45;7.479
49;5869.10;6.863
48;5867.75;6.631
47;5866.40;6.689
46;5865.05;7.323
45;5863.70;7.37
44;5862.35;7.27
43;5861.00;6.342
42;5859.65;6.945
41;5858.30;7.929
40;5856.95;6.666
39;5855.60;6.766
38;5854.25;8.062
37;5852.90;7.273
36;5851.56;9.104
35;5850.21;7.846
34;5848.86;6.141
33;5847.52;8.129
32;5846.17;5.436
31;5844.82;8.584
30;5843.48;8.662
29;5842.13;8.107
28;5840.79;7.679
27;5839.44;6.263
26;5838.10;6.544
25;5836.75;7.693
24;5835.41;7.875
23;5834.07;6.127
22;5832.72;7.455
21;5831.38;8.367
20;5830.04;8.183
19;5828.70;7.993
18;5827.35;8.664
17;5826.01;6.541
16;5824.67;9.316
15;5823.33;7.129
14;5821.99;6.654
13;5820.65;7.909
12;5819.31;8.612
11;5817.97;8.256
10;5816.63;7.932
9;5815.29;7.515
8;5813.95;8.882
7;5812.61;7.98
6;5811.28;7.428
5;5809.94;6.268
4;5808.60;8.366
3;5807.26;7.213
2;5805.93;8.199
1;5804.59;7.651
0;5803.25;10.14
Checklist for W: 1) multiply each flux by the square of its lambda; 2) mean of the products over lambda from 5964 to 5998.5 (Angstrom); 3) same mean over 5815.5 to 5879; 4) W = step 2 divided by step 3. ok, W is 1.0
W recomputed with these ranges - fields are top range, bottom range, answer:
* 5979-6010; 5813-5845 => 1.03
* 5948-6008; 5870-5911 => 1.03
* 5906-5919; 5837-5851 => 1.00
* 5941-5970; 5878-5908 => 1.02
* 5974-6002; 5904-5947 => 1.04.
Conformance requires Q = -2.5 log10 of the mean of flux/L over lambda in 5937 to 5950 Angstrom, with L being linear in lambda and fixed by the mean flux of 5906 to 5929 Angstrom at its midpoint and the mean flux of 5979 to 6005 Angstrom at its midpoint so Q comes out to 0.086 mag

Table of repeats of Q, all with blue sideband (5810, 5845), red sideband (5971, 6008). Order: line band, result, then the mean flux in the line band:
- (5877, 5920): 0.07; 7.1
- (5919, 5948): 0.05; 7.15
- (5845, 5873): 0.06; 7.25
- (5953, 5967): -0.01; 7.48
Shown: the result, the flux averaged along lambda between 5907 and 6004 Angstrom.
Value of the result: 7.22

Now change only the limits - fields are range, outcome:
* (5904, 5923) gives 7.21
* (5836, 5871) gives 7.3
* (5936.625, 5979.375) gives 7.07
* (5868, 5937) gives 7.27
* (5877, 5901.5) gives 6.99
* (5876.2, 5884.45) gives 7.62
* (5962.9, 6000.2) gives 7.29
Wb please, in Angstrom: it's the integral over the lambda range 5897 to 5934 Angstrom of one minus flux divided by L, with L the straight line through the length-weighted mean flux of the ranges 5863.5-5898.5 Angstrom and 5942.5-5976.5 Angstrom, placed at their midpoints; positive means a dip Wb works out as -1.2 Angstrom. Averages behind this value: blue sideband 7.17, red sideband 6.94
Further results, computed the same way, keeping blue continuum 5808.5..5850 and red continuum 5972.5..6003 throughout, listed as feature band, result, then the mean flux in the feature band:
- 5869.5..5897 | 1.1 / 7.22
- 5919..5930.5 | 0.2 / 7.34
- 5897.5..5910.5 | 0.1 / 7.46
